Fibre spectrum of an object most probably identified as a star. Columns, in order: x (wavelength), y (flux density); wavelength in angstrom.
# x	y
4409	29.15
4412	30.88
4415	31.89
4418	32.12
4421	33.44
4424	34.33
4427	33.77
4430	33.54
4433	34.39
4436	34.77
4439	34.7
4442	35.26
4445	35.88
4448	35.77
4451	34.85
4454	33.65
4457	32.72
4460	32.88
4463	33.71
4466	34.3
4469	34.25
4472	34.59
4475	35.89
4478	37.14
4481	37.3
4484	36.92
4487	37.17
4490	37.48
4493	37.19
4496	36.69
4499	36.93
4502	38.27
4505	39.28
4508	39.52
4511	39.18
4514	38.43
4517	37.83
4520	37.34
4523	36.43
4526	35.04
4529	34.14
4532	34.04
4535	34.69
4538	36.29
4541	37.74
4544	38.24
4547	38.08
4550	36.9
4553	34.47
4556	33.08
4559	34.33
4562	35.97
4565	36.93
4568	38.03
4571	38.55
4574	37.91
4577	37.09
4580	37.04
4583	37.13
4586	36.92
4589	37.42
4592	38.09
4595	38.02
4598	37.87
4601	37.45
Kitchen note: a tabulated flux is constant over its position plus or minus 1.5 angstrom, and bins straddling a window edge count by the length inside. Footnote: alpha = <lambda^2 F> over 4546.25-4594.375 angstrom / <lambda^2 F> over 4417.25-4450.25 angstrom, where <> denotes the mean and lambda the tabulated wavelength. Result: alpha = 1.13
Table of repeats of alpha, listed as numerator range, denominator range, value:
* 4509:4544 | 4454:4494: 1.06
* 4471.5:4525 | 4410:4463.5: 1.14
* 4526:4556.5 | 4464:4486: 1.03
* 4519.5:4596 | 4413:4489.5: 1.11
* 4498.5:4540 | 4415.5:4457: 1.12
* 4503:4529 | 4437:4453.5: 1.11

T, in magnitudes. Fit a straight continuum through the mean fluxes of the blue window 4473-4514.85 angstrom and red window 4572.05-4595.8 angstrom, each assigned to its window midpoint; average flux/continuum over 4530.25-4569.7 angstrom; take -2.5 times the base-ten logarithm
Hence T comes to 0.04 mag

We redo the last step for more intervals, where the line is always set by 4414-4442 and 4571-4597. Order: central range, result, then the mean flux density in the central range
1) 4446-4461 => 0.01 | 34.1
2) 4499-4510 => -0.09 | 38.7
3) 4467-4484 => -0.03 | 35.9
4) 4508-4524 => -0.06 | 38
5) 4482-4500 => -0.05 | 37.1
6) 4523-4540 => 0.04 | 35.1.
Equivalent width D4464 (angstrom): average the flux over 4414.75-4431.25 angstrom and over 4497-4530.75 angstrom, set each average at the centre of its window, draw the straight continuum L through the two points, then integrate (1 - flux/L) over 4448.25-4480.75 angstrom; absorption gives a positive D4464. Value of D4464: 0.58 angstrom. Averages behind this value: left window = 33.3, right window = 37.5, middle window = 34.6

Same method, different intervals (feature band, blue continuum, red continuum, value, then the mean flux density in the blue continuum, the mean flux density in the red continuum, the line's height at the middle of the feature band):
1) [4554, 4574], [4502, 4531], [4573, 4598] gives 0.65 angstrom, 37.4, 37.5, 37.5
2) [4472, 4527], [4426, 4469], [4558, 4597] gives -2.97 angstrom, 34.3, 37.2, 35.5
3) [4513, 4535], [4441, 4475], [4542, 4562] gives -0.35 angstrom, 34.4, 35.9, 35.5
